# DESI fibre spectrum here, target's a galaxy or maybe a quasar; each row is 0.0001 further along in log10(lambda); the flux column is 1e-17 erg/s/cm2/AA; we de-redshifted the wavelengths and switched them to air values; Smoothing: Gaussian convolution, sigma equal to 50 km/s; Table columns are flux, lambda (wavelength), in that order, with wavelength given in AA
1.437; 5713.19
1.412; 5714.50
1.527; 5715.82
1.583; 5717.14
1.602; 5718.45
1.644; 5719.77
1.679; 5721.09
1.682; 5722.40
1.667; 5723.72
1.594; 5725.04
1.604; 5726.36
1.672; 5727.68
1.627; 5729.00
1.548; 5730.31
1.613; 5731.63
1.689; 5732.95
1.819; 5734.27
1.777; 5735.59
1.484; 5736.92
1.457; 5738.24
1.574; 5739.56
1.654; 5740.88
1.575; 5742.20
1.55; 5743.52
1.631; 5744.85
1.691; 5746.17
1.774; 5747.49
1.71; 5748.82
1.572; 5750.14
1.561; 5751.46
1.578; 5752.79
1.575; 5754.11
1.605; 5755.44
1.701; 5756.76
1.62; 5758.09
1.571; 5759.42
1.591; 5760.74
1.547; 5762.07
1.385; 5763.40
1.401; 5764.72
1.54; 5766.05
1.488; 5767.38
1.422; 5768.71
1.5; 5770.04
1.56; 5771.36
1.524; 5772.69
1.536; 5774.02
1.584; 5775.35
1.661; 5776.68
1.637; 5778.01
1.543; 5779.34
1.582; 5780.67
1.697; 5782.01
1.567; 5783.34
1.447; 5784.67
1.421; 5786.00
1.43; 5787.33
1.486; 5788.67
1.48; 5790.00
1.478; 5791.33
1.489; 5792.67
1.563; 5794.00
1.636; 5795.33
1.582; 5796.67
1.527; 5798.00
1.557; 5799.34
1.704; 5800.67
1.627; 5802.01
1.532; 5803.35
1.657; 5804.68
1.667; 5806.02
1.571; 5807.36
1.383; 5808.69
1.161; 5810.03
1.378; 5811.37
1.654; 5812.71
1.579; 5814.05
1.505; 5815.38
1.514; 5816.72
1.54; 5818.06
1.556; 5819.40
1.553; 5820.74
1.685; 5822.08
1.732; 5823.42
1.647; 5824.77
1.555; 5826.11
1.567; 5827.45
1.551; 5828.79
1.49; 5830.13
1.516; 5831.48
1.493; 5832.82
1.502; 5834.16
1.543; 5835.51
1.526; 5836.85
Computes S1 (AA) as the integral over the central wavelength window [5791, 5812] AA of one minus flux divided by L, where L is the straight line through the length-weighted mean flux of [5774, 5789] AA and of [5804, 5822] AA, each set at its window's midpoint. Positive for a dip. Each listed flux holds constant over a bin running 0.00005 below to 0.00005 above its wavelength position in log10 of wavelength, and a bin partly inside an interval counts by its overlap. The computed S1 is 0.0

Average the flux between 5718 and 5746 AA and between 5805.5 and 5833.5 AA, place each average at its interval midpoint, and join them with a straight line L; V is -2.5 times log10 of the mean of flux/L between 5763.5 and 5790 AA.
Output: 0.04 mag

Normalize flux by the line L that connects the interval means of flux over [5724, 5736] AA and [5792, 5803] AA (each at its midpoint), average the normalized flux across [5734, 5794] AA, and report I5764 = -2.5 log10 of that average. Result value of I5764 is 0.04 mag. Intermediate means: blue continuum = 1.66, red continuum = 1.58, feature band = 1.56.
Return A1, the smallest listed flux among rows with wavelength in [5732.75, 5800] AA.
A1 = 1.385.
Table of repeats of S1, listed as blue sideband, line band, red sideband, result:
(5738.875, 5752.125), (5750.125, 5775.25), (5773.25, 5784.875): 1.05 AA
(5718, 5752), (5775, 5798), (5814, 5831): 0.77 AA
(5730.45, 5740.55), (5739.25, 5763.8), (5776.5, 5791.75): -0.16 AA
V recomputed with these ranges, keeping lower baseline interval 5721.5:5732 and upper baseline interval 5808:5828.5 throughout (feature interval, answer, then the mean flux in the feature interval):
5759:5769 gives 0.068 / 1.49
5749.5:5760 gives 0.002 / 1.6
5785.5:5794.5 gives 0.062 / 1.48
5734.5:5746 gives 0.010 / 1.6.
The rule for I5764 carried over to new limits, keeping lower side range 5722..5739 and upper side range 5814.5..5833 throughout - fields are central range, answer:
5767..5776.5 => 0.05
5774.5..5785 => 0.00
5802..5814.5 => 0.04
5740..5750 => -0.02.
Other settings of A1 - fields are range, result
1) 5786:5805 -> 1.421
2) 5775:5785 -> 1.447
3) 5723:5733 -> 1.548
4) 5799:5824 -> 1.161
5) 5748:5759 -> 1.561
